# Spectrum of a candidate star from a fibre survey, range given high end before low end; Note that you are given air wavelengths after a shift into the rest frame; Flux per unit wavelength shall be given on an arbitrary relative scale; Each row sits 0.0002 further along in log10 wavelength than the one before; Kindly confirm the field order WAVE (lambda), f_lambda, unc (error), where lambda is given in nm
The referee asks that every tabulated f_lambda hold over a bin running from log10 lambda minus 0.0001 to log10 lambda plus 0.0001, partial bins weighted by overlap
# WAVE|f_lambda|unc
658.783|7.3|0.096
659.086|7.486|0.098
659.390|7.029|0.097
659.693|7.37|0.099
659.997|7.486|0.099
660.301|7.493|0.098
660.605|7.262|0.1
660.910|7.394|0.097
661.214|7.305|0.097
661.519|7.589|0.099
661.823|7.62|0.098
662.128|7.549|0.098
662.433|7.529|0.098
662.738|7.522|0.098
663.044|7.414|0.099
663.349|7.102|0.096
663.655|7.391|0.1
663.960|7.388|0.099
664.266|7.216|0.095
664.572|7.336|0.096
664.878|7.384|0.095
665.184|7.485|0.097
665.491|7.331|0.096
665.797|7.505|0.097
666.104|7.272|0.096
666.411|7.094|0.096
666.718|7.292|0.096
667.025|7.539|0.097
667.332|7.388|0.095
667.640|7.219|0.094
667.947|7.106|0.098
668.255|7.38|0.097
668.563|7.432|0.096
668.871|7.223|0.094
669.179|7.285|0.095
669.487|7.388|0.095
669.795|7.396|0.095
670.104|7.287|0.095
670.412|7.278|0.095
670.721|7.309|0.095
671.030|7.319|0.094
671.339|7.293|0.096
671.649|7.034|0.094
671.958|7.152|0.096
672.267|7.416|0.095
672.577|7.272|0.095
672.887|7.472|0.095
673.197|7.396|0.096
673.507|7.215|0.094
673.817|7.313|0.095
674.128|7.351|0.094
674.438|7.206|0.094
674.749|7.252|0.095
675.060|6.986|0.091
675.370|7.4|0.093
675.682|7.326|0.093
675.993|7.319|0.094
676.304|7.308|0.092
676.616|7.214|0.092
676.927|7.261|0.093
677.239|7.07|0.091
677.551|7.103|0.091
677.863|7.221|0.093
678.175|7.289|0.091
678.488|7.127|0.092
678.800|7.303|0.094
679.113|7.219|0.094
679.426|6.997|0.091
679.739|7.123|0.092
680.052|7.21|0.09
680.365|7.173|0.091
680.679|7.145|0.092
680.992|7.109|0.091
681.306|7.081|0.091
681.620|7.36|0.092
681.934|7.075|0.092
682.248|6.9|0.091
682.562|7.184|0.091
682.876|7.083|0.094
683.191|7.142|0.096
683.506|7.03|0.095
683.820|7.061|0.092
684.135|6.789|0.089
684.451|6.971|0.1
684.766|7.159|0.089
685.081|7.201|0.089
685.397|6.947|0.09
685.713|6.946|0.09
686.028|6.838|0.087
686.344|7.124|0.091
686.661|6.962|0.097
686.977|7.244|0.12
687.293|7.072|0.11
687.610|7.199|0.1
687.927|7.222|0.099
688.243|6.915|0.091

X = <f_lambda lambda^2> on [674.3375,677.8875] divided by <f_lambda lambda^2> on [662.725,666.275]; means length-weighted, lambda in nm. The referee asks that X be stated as 1.02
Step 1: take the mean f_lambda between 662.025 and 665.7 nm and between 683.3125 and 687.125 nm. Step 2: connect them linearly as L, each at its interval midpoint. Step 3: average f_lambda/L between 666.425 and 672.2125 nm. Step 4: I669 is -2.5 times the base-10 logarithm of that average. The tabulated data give 0.00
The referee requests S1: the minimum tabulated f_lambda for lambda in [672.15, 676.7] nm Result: 6.986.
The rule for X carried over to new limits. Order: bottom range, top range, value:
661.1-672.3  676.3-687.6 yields 1.01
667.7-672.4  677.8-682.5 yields 1.01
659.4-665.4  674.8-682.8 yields 1.02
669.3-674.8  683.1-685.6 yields 1.00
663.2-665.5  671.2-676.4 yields 1.02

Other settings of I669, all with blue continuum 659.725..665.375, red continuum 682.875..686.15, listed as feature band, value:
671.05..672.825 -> 0.00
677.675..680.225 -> -0.01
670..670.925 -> 0.00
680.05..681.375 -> -0.01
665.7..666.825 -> 0.01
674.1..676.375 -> -0.01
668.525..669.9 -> -0.01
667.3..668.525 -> 0.01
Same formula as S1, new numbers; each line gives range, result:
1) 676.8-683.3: 6.9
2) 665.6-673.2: 7.034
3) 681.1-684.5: 6.789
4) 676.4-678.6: 7.07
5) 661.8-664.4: 7.102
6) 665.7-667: 7.094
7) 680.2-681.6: 7.081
